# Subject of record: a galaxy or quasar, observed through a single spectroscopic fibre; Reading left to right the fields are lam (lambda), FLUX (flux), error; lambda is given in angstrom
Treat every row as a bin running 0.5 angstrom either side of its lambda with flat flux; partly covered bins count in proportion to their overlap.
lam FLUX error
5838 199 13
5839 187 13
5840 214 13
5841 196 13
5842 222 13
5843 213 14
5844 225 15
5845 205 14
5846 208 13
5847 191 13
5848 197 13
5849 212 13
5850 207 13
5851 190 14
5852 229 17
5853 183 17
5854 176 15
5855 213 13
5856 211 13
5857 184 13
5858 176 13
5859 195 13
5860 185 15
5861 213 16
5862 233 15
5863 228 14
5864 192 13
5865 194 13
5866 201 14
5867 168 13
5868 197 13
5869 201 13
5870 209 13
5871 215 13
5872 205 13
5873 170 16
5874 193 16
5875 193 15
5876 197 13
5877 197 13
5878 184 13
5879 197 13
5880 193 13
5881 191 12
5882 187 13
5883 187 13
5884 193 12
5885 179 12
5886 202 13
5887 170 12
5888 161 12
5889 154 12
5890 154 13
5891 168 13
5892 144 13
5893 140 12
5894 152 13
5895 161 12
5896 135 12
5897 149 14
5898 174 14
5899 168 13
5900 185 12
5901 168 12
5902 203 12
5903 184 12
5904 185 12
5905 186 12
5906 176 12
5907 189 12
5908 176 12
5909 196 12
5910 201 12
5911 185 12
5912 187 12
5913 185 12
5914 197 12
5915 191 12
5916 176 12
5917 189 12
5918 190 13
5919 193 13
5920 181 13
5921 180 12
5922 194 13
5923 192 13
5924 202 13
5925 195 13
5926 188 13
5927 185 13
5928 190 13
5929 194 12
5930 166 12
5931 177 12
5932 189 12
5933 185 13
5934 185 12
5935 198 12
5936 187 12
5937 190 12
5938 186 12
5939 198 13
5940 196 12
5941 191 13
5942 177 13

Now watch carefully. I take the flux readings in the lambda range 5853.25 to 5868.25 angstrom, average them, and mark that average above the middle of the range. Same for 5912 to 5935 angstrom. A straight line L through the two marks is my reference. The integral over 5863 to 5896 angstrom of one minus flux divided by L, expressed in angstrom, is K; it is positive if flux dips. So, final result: 2.0 angstrom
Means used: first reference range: 198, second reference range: 188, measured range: 183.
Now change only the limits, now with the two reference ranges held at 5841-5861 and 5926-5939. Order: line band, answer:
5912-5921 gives 0.1 angstrom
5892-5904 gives 1.7 angstrom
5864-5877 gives 0.2 angstrom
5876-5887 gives 0.3 angstrom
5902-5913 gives 0.2 angstrom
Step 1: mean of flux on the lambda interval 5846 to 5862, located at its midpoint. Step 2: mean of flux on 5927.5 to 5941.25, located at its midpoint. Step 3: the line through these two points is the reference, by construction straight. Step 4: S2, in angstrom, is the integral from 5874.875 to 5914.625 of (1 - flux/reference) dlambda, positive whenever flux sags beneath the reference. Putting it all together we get 3.11 angstrom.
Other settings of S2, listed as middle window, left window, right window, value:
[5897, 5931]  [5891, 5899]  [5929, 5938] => -3.5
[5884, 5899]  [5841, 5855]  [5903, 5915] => 2.4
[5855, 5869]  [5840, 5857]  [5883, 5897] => -0.6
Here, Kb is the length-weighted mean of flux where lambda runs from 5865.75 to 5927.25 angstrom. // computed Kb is 183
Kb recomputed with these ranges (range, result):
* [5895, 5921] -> 182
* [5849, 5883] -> 197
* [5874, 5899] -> 174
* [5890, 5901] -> 158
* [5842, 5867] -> 202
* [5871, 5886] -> 192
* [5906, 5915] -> 189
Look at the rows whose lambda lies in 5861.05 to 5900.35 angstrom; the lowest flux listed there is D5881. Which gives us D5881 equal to 135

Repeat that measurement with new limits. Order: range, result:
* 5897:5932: 149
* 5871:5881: 170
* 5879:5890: 154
